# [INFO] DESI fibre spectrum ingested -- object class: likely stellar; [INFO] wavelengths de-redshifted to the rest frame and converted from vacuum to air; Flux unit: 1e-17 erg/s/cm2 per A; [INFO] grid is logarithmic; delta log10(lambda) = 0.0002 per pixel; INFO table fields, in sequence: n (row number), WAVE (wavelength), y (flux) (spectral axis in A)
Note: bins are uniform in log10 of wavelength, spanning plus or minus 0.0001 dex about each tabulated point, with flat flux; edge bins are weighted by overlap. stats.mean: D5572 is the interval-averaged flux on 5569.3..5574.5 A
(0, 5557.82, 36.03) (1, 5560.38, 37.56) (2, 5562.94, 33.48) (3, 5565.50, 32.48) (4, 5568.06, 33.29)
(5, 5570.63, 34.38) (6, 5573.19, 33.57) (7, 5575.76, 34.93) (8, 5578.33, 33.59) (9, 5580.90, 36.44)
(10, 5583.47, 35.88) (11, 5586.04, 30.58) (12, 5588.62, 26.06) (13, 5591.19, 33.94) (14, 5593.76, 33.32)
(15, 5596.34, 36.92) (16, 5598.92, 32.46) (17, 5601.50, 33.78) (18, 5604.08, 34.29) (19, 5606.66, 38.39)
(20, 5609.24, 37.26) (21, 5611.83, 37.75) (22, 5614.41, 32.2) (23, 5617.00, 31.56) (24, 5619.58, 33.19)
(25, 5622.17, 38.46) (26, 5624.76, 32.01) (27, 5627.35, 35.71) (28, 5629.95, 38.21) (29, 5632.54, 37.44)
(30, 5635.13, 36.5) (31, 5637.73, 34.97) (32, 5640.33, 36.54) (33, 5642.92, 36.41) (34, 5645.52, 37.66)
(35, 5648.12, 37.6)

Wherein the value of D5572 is 34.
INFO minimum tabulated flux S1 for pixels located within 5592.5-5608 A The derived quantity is 32.46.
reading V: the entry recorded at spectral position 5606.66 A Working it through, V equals 38.39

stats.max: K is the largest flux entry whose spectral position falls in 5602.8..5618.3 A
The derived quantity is 38.39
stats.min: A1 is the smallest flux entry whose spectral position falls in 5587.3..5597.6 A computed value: 26.06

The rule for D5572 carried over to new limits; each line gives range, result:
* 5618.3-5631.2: 35.5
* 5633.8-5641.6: 36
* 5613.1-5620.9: 32.4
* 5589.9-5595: 33.7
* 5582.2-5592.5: 31.6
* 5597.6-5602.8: 33.1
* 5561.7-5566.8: 33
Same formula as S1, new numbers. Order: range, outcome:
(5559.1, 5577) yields 32.48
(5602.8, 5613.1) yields 34.29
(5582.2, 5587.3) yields 30.58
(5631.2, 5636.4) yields 36.5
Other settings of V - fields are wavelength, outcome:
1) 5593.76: 33.32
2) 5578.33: 33.59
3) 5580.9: 36.44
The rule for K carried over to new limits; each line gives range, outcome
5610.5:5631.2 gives 38.46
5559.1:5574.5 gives 37.56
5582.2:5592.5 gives 35.88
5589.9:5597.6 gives 36.92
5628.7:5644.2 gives 38.21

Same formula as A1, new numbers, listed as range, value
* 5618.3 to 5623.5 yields 33.19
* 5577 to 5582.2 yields 33.59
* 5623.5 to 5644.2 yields 32.01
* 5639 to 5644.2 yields 36.41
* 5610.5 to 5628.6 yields 31.56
